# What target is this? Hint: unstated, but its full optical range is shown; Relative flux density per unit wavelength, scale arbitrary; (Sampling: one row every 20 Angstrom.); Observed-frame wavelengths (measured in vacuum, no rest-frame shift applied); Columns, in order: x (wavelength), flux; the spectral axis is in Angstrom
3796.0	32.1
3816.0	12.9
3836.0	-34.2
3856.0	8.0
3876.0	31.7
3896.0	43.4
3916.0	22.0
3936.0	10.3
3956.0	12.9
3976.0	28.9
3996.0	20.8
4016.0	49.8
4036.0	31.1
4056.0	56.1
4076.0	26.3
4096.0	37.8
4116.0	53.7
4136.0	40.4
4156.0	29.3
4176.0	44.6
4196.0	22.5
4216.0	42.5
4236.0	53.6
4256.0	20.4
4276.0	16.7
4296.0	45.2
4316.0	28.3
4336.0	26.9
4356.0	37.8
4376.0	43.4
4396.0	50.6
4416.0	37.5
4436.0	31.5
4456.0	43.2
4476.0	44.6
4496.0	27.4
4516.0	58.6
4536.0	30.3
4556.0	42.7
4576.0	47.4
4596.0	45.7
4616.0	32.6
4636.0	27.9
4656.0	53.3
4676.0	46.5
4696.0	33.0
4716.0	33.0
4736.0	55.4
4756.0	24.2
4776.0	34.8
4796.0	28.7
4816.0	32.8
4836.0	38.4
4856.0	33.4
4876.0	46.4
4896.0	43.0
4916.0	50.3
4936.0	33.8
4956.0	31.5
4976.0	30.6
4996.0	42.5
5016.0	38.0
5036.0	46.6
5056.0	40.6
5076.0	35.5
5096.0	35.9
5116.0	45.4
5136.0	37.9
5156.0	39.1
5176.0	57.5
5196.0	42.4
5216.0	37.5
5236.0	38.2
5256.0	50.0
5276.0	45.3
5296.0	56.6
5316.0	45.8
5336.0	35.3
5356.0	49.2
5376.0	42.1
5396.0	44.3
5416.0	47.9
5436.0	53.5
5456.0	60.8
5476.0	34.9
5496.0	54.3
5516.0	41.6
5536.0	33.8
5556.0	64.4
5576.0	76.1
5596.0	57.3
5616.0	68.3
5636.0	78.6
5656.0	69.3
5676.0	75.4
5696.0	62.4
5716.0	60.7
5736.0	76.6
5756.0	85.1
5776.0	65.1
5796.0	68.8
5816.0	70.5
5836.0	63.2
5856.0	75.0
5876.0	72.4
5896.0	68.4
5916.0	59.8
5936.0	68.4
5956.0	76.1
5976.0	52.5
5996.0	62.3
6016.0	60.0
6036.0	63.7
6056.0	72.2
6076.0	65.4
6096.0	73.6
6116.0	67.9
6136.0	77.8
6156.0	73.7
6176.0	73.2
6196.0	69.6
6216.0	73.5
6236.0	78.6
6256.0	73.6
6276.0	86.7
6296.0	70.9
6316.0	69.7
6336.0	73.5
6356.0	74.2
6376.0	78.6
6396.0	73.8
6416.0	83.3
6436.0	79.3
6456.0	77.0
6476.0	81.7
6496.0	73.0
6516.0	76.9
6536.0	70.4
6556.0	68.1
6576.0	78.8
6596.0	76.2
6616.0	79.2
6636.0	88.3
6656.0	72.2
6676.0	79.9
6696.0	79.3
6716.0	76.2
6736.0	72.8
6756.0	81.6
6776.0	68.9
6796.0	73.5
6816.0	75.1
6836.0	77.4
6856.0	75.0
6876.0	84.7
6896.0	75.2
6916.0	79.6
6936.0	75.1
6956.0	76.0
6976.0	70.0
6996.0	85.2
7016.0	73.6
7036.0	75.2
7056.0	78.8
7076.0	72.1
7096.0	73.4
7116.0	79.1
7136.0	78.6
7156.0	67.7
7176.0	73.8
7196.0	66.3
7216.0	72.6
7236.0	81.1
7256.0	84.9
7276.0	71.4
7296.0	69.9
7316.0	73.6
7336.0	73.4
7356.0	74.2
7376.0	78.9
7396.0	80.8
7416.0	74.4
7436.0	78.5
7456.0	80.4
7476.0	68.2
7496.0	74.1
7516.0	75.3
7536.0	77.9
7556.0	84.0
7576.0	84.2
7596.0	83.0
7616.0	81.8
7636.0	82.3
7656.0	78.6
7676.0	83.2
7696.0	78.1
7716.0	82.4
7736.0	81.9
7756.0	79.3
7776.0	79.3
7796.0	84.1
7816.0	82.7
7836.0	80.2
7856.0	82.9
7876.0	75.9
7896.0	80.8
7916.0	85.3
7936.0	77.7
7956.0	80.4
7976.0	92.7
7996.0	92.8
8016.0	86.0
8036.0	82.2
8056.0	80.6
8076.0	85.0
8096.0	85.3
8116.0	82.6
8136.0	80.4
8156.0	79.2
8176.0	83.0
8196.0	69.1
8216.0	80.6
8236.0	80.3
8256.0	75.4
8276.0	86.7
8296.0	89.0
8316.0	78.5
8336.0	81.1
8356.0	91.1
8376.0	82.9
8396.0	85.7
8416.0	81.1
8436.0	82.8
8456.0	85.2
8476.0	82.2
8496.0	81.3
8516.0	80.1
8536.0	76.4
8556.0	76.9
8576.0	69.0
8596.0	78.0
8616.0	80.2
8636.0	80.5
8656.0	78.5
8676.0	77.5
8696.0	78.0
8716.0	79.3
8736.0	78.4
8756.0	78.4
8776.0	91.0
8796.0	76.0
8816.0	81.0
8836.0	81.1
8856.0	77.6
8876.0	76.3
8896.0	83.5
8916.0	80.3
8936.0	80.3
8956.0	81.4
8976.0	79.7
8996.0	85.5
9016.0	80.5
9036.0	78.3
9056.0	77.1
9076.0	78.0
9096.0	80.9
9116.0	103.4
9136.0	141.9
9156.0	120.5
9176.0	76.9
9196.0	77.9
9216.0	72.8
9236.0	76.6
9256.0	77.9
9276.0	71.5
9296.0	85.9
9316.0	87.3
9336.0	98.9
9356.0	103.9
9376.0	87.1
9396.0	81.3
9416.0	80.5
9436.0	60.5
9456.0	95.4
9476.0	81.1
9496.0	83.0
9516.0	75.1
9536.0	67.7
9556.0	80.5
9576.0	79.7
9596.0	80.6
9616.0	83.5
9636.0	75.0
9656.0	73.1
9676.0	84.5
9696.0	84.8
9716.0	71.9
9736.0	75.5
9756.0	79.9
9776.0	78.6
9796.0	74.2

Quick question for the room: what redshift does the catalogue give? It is 0.39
